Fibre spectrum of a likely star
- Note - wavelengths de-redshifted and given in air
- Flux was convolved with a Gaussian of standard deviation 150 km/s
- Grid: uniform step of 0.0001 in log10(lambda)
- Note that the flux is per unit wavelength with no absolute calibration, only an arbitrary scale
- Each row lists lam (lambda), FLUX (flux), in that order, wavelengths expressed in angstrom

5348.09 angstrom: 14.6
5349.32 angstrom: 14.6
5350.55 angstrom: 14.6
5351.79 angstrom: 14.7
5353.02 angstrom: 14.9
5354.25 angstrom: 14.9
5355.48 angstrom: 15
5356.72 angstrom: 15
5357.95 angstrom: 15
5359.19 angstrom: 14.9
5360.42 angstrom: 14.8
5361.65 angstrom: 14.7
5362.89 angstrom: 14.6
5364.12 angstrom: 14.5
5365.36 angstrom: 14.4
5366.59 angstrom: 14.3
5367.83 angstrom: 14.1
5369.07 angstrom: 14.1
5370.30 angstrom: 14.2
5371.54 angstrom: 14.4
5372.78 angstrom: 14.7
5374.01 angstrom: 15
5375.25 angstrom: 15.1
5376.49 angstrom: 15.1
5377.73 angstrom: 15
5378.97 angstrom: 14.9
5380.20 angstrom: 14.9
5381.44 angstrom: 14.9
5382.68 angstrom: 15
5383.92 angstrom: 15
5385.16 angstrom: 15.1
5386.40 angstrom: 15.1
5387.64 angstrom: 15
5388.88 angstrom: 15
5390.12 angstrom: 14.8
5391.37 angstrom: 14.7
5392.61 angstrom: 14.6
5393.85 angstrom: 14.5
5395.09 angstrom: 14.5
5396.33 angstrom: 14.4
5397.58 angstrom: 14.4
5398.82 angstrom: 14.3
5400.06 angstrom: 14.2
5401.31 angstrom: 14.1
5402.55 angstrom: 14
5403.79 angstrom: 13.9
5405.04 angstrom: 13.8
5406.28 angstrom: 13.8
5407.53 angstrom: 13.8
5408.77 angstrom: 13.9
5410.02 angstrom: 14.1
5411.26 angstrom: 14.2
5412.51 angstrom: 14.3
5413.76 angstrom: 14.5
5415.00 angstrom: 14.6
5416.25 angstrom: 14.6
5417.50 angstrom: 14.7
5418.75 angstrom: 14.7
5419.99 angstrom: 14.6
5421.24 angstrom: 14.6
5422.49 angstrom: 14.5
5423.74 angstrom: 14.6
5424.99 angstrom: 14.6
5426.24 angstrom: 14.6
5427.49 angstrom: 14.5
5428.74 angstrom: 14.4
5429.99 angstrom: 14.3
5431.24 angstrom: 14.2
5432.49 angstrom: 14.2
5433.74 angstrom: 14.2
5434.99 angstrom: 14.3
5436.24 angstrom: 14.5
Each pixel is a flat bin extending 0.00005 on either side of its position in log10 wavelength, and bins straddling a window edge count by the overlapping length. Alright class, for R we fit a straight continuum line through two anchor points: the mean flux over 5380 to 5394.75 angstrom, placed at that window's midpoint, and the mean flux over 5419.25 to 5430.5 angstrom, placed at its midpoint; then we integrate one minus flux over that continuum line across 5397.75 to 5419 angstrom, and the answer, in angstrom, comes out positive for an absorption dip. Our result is 0.69 angstrom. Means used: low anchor 14.9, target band 14.2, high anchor 14.5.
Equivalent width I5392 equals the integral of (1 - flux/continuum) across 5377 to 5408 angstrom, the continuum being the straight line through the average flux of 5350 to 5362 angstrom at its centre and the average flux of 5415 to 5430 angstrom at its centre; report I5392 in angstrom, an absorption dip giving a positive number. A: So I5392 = 0.3 angstrom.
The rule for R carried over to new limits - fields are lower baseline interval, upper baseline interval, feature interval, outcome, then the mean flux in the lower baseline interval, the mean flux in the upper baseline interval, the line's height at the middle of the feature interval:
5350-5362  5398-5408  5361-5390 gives -0.50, 14.9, 14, 14.5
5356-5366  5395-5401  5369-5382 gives -0.18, 14.7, 14.3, 14.6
